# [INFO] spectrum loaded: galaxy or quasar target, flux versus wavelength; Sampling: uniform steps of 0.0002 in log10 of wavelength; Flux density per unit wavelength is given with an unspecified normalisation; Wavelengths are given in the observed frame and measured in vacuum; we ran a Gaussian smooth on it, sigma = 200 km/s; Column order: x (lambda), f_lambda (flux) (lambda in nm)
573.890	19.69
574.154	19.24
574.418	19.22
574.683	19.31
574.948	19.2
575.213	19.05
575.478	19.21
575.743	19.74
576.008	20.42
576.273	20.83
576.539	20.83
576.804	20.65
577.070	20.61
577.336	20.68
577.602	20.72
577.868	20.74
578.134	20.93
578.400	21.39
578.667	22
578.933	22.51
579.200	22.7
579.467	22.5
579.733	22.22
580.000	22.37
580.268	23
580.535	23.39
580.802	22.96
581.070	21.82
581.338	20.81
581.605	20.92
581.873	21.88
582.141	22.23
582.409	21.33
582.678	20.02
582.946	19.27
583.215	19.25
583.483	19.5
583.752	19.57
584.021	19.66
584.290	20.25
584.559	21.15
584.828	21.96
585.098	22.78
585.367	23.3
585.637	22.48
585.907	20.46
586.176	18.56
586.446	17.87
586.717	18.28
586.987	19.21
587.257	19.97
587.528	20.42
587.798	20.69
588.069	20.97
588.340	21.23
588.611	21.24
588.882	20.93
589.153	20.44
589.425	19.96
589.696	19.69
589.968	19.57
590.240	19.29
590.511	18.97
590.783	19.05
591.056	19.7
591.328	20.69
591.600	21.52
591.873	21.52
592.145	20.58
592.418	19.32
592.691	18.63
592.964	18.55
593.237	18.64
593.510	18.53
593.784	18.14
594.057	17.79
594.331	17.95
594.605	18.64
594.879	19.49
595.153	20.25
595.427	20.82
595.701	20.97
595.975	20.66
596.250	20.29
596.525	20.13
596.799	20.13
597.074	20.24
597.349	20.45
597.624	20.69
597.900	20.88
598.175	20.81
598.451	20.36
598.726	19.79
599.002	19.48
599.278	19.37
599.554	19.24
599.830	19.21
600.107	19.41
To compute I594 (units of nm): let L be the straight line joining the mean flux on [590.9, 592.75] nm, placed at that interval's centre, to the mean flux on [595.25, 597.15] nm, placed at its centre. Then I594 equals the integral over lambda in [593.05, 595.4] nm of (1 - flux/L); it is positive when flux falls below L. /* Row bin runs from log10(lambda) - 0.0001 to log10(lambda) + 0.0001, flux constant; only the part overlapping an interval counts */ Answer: 0.19 nm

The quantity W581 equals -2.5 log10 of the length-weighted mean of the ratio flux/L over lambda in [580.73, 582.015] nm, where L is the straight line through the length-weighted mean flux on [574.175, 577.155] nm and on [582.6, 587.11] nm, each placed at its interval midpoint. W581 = -0.08 mag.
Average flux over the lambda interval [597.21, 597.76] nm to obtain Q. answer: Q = 20.6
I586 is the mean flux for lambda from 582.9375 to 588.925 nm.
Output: 20.4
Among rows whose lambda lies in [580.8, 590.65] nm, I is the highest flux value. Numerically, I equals 23.3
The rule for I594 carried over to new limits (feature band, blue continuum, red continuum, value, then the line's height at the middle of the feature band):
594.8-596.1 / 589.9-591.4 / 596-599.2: -0.028 nm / 20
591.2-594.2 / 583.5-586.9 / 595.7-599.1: 0.142 nm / 20.4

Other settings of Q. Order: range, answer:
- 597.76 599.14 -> 20.3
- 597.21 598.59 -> 20.6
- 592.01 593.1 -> 19.3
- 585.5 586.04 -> 21.5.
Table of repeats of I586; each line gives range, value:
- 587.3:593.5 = 20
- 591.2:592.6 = 20.7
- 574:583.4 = 21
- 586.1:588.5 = 19.7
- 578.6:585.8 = 21.5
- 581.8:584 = 20.3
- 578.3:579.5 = 22.2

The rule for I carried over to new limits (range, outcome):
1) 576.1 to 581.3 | 23.39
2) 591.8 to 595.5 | 21.52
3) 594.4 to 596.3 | 20.97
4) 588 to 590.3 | 21.24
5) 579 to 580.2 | 22.7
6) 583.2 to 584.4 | 20.25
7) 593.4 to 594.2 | 18.53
